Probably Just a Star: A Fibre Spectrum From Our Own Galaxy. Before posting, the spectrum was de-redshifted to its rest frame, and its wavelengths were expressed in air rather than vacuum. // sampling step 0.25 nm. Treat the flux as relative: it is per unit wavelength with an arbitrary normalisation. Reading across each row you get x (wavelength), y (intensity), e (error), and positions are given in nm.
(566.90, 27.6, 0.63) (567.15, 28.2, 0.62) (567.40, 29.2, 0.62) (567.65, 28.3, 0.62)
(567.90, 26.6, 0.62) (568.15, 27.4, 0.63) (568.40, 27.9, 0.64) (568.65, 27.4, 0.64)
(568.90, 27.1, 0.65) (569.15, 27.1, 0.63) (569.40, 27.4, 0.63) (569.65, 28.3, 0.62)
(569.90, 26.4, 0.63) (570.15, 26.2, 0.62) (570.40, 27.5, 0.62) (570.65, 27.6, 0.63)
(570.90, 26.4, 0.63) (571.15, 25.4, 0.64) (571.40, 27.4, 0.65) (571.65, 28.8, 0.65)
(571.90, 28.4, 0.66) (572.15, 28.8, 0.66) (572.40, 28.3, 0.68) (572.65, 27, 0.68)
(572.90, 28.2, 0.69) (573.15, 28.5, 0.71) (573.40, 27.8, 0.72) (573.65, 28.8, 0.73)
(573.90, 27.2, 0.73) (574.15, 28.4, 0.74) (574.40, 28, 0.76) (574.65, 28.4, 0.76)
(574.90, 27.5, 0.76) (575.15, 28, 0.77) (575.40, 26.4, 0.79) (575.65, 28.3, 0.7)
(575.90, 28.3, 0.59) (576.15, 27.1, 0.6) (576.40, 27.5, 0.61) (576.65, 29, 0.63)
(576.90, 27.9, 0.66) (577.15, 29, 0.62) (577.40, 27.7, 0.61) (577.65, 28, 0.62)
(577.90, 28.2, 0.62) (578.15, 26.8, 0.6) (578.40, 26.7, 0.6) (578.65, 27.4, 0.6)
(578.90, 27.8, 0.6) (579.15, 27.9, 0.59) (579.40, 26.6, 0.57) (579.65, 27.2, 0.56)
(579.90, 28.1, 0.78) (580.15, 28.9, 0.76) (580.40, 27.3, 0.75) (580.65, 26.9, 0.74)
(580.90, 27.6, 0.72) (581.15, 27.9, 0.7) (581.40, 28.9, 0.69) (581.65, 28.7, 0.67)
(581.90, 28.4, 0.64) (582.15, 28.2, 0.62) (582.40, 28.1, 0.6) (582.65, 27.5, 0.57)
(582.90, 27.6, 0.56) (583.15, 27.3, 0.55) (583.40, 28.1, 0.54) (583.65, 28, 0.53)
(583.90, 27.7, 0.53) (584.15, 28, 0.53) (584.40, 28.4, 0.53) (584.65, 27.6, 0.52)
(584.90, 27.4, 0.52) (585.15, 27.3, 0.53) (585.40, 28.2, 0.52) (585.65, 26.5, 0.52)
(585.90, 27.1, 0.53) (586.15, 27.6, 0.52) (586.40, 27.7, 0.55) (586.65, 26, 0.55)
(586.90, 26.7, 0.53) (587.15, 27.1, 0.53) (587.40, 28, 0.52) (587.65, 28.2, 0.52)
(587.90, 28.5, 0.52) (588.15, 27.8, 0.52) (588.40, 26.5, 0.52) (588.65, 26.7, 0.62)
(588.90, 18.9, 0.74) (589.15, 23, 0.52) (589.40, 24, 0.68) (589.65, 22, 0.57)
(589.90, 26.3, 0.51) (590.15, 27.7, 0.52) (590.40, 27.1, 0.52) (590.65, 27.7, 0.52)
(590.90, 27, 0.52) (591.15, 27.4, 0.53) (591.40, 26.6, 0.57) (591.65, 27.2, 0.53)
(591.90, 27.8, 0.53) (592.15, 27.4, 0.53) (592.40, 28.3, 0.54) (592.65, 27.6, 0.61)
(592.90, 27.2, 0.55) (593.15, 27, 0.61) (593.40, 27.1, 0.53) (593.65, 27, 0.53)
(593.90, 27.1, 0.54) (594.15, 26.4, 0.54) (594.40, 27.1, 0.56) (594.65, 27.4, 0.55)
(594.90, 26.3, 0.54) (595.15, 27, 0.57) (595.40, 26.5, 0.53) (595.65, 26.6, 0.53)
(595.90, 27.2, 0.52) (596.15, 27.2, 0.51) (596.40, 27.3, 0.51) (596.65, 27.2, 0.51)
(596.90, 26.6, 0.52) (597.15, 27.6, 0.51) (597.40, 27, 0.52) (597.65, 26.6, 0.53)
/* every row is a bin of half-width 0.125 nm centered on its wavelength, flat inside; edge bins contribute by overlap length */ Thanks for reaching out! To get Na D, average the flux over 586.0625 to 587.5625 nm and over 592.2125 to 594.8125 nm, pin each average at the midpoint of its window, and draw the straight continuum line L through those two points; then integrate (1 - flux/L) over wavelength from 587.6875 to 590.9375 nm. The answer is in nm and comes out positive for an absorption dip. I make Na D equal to 0.18 nm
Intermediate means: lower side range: 27.2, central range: 25.7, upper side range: 27.2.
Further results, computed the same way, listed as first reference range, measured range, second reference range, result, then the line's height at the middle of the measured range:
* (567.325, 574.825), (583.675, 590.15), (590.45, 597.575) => 0.17 nm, 27.3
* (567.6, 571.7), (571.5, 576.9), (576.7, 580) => -0.12 nm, 27.4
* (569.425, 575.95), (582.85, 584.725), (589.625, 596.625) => -0.04 nm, 27.3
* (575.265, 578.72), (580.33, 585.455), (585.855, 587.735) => -0.07 nm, 27.5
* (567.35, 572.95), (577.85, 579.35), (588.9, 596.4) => -0.01 nm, 27.1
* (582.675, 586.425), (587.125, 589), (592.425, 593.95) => 0.06 nm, 27.5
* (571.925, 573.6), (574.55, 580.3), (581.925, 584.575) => 0.06 nm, 28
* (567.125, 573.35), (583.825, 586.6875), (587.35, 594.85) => -0.07 nm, 26.9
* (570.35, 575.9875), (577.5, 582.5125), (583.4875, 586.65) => -0.02 nm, 27.7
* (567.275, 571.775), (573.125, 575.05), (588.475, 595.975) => -0.06 nm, 27.2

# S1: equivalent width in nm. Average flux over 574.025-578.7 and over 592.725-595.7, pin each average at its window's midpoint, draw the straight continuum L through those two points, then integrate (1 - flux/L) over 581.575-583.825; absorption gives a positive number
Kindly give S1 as -0.04 nm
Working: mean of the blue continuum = 27.8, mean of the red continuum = 26.9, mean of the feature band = 28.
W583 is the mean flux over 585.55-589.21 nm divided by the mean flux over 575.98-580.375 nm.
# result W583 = 1.0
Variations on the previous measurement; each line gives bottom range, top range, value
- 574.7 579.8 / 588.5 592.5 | 0.94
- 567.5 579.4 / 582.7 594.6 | 0.97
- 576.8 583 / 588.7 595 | 0.95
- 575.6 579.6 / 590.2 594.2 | 0.98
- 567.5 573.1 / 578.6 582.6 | 1.01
